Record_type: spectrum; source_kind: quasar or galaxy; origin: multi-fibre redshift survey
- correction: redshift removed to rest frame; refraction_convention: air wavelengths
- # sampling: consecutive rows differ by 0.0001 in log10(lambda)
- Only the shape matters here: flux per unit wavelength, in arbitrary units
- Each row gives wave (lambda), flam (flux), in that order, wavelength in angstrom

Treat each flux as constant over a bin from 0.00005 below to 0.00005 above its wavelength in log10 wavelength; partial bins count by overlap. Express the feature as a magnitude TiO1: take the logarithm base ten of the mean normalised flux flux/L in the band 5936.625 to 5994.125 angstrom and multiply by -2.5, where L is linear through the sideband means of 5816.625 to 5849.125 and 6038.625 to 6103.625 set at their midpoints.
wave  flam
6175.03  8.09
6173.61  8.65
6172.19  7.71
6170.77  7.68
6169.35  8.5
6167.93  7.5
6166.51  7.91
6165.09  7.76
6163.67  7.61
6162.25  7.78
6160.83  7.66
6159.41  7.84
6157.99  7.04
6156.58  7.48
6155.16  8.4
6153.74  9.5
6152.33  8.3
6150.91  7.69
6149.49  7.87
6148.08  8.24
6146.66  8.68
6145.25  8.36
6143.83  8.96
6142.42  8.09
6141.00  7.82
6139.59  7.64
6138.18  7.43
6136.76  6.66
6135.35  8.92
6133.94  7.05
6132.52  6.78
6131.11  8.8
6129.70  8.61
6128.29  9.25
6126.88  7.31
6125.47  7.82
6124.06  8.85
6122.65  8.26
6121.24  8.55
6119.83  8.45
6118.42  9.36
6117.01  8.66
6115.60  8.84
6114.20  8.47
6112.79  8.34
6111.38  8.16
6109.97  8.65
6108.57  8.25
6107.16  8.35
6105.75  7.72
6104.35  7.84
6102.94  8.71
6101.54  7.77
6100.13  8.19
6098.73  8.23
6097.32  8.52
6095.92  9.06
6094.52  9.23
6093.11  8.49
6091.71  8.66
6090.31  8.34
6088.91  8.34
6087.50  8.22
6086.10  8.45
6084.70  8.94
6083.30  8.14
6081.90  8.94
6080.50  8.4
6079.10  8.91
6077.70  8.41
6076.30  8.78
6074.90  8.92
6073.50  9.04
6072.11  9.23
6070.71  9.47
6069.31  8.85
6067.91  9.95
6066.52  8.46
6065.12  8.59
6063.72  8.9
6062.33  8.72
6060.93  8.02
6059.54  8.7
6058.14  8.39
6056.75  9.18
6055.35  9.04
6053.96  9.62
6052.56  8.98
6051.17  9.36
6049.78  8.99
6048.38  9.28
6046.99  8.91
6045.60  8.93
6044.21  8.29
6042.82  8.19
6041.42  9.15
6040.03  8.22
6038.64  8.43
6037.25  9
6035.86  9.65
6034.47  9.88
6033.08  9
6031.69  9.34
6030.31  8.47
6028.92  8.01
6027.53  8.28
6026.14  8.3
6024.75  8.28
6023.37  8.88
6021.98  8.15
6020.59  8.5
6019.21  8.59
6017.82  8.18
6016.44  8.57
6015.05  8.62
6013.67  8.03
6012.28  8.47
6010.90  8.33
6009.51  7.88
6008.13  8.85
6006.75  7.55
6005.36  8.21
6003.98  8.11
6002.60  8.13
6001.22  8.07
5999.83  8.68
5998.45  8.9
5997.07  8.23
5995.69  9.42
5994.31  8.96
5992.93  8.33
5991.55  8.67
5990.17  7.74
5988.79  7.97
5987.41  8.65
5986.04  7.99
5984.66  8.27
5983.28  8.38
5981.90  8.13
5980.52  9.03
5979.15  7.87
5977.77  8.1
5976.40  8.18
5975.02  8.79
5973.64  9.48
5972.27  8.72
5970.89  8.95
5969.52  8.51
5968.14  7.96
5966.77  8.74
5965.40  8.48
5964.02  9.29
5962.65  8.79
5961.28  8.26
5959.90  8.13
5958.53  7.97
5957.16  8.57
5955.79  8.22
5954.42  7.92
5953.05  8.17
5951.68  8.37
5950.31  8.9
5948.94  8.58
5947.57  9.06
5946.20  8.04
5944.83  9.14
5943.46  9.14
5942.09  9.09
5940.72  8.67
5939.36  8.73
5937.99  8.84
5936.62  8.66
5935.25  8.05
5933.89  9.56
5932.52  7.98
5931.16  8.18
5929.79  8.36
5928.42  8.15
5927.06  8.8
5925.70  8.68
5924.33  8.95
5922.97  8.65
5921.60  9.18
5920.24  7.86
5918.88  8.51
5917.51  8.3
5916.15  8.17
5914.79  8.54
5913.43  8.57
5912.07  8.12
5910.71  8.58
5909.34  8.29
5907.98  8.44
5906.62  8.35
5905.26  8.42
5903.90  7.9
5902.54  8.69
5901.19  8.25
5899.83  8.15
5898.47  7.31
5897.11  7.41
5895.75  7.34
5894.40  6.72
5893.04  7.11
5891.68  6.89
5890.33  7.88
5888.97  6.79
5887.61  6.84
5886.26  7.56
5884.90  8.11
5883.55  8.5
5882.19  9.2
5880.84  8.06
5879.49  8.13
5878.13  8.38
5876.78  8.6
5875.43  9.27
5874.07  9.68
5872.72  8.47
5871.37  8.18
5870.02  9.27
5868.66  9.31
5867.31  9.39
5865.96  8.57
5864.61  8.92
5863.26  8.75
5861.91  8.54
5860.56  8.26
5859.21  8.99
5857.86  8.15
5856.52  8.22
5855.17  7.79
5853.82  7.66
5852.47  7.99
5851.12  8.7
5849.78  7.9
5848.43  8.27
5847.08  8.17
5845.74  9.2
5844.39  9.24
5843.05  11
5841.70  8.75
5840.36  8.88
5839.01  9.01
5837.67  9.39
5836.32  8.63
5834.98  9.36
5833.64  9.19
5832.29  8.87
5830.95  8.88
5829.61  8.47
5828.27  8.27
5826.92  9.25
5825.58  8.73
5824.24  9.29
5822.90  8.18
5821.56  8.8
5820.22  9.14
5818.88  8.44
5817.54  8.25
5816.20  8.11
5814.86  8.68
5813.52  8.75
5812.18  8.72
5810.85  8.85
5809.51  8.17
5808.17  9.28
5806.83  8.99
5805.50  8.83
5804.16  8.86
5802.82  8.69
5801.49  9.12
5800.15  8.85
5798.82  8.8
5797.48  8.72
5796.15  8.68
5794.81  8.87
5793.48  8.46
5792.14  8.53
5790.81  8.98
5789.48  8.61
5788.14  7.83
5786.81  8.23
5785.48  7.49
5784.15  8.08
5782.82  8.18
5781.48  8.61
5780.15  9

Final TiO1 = 0.037 mag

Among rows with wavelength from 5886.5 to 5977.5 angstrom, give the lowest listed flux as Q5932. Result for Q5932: 6.72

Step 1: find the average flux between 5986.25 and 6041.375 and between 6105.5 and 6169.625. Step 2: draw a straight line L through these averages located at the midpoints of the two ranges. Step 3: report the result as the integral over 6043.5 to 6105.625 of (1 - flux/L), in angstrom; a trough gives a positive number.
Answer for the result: -3.0 angstrom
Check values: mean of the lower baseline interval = 8.51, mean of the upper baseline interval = 8.13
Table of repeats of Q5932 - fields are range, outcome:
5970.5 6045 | 7.55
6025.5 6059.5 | 8.01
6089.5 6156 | 6.66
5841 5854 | 7.66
